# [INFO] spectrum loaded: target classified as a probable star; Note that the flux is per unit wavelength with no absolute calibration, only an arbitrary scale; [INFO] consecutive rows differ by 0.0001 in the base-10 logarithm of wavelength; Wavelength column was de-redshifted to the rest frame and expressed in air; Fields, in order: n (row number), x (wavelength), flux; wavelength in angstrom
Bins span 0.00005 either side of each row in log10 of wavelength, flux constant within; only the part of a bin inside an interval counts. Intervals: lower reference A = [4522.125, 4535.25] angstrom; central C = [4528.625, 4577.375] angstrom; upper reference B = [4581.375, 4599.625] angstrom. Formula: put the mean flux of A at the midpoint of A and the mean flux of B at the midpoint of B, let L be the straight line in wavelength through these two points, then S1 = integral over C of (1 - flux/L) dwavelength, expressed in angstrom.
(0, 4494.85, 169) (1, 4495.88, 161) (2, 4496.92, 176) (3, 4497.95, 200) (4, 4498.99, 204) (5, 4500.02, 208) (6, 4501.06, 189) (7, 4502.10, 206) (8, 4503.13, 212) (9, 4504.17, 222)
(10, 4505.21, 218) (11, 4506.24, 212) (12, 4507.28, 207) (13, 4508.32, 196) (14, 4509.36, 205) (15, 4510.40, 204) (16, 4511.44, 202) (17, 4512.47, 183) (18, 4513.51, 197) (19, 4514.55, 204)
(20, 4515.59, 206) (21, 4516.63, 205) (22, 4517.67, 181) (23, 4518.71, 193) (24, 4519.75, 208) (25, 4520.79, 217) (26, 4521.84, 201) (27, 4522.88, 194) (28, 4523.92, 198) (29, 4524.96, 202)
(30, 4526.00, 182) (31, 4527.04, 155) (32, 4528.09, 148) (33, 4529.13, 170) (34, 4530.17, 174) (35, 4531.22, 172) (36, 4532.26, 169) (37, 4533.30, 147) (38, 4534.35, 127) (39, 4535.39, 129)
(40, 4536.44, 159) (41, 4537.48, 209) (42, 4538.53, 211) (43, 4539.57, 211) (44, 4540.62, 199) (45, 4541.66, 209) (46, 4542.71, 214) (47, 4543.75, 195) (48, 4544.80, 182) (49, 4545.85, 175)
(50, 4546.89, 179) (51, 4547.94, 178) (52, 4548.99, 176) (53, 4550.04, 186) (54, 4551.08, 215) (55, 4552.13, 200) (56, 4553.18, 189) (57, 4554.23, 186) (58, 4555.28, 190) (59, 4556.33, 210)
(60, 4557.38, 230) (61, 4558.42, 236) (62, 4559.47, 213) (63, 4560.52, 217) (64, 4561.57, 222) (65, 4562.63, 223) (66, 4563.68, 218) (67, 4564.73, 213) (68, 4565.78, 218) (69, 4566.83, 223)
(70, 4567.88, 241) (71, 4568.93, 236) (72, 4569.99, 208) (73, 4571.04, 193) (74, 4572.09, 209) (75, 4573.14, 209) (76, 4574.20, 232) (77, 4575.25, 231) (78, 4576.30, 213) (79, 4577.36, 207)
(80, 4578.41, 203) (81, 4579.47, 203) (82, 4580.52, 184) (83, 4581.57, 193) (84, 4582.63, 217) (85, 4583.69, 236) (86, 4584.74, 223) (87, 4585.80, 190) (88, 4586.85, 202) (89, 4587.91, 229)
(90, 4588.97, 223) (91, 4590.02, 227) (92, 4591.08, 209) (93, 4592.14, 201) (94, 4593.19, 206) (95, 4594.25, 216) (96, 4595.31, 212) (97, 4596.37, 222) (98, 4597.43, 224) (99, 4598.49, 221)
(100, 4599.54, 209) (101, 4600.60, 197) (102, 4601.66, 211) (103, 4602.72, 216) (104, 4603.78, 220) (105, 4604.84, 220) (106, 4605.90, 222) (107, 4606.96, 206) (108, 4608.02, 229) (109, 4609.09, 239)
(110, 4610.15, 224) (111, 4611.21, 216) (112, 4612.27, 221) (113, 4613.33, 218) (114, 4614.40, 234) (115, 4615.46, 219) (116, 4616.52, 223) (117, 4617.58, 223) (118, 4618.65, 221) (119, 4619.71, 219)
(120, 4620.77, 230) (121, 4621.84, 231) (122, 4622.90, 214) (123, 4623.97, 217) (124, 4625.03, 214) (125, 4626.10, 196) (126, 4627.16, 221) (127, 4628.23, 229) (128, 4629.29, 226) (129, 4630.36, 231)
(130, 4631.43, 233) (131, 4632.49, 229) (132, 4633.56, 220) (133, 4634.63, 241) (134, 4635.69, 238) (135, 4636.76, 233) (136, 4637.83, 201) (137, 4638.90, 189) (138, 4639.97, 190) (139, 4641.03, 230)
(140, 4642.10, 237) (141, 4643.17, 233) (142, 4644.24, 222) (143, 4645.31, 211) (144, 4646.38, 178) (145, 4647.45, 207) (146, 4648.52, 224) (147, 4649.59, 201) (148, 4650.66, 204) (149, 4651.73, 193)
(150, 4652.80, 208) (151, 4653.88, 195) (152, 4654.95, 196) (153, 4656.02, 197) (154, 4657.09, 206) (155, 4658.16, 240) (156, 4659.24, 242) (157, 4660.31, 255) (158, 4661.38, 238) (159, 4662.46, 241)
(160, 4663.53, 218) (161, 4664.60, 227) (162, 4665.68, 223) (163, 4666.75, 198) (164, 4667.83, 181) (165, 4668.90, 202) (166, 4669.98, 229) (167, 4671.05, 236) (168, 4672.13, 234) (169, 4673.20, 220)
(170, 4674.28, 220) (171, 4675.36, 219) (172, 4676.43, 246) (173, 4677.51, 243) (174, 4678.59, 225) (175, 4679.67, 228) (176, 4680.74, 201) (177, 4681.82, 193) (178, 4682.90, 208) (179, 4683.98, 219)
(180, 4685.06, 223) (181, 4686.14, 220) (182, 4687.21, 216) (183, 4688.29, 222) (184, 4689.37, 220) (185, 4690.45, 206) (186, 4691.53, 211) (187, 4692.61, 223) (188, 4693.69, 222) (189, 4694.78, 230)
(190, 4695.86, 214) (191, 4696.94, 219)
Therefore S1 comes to -2.9 angstrom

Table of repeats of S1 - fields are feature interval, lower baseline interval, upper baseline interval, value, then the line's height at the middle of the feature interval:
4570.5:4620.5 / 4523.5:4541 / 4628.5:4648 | -3.6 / 201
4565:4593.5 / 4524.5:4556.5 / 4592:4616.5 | -1.4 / 204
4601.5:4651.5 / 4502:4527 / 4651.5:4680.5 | -0.8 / 216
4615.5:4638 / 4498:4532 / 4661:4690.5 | -1.2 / 213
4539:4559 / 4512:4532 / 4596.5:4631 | 0.0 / 198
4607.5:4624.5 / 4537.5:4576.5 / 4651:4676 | -0.8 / 214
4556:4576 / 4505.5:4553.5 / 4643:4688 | -2.4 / 196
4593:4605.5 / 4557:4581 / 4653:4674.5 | 0.2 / 218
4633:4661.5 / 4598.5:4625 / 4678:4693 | 0.3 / 218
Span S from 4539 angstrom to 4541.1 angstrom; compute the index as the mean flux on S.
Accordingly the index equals 205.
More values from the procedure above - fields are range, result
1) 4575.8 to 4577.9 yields 210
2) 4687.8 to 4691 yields 216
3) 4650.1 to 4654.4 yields 200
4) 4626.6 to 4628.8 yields 225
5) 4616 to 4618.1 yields 223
